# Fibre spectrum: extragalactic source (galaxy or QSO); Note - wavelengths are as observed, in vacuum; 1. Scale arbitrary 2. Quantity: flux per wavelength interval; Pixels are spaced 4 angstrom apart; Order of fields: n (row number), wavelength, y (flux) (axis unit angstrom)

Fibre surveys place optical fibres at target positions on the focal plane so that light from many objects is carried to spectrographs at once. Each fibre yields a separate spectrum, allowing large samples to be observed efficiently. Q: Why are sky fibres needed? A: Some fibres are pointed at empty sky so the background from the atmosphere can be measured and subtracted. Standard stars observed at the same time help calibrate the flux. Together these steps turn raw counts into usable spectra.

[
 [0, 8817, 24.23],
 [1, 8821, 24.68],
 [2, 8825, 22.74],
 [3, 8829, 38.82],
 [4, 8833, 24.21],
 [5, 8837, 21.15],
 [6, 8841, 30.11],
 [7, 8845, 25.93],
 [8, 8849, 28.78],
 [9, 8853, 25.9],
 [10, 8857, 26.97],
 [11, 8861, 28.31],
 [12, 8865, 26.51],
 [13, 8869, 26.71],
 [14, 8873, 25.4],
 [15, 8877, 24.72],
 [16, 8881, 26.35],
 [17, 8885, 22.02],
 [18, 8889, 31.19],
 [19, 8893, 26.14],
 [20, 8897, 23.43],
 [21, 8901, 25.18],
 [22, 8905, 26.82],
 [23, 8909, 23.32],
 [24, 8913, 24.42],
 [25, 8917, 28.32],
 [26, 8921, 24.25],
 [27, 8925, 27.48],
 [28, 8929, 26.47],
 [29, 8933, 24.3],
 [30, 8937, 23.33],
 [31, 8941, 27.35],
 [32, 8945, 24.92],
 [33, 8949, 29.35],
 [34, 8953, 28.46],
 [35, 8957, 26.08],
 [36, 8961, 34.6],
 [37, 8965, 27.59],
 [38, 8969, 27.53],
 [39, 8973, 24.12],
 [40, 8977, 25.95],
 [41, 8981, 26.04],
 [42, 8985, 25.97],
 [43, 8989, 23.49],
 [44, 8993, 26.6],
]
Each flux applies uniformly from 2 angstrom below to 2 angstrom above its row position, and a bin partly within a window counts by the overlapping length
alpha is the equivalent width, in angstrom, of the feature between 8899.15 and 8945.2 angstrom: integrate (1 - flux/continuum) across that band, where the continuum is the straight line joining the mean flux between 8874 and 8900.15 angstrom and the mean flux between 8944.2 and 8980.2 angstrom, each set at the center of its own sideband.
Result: 1.8 angstrom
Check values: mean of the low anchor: 25.6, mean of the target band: 25.5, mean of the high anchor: 27.7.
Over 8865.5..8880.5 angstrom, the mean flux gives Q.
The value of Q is 25.8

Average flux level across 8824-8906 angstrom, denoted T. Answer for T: 26.6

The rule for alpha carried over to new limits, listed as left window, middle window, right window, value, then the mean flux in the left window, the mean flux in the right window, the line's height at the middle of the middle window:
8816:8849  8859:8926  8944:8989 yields 2.6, 26.7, 27.2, 26.9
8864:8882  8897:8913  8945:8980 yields 1.0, 25.9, 27.7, 26.5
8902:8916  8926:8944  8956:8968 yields 1.2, 25.1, 29.5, 27.3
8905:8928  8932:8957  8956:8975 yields 0.7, 25.7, 28.1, 27.1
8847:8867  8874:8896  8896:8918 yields 0.1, 27.3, 25.2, 26.1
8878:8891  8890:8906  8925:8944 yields 0.3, 26.4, 25.6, 26.2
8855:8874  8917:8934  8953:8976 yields 0.9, 26.9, 27.9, 27.5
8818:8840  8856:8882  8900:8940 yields -0.4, 26.4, 25.4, 26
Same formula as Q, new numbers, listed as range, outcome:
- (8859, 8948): 25.8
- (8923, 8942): 25.7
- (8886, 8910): 26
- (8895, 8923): 25.1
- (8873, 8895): 26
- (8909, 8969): 26.8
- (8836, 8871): 26.9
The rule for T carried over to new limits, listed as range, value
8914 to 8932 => 26.4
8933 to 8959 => 26.4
